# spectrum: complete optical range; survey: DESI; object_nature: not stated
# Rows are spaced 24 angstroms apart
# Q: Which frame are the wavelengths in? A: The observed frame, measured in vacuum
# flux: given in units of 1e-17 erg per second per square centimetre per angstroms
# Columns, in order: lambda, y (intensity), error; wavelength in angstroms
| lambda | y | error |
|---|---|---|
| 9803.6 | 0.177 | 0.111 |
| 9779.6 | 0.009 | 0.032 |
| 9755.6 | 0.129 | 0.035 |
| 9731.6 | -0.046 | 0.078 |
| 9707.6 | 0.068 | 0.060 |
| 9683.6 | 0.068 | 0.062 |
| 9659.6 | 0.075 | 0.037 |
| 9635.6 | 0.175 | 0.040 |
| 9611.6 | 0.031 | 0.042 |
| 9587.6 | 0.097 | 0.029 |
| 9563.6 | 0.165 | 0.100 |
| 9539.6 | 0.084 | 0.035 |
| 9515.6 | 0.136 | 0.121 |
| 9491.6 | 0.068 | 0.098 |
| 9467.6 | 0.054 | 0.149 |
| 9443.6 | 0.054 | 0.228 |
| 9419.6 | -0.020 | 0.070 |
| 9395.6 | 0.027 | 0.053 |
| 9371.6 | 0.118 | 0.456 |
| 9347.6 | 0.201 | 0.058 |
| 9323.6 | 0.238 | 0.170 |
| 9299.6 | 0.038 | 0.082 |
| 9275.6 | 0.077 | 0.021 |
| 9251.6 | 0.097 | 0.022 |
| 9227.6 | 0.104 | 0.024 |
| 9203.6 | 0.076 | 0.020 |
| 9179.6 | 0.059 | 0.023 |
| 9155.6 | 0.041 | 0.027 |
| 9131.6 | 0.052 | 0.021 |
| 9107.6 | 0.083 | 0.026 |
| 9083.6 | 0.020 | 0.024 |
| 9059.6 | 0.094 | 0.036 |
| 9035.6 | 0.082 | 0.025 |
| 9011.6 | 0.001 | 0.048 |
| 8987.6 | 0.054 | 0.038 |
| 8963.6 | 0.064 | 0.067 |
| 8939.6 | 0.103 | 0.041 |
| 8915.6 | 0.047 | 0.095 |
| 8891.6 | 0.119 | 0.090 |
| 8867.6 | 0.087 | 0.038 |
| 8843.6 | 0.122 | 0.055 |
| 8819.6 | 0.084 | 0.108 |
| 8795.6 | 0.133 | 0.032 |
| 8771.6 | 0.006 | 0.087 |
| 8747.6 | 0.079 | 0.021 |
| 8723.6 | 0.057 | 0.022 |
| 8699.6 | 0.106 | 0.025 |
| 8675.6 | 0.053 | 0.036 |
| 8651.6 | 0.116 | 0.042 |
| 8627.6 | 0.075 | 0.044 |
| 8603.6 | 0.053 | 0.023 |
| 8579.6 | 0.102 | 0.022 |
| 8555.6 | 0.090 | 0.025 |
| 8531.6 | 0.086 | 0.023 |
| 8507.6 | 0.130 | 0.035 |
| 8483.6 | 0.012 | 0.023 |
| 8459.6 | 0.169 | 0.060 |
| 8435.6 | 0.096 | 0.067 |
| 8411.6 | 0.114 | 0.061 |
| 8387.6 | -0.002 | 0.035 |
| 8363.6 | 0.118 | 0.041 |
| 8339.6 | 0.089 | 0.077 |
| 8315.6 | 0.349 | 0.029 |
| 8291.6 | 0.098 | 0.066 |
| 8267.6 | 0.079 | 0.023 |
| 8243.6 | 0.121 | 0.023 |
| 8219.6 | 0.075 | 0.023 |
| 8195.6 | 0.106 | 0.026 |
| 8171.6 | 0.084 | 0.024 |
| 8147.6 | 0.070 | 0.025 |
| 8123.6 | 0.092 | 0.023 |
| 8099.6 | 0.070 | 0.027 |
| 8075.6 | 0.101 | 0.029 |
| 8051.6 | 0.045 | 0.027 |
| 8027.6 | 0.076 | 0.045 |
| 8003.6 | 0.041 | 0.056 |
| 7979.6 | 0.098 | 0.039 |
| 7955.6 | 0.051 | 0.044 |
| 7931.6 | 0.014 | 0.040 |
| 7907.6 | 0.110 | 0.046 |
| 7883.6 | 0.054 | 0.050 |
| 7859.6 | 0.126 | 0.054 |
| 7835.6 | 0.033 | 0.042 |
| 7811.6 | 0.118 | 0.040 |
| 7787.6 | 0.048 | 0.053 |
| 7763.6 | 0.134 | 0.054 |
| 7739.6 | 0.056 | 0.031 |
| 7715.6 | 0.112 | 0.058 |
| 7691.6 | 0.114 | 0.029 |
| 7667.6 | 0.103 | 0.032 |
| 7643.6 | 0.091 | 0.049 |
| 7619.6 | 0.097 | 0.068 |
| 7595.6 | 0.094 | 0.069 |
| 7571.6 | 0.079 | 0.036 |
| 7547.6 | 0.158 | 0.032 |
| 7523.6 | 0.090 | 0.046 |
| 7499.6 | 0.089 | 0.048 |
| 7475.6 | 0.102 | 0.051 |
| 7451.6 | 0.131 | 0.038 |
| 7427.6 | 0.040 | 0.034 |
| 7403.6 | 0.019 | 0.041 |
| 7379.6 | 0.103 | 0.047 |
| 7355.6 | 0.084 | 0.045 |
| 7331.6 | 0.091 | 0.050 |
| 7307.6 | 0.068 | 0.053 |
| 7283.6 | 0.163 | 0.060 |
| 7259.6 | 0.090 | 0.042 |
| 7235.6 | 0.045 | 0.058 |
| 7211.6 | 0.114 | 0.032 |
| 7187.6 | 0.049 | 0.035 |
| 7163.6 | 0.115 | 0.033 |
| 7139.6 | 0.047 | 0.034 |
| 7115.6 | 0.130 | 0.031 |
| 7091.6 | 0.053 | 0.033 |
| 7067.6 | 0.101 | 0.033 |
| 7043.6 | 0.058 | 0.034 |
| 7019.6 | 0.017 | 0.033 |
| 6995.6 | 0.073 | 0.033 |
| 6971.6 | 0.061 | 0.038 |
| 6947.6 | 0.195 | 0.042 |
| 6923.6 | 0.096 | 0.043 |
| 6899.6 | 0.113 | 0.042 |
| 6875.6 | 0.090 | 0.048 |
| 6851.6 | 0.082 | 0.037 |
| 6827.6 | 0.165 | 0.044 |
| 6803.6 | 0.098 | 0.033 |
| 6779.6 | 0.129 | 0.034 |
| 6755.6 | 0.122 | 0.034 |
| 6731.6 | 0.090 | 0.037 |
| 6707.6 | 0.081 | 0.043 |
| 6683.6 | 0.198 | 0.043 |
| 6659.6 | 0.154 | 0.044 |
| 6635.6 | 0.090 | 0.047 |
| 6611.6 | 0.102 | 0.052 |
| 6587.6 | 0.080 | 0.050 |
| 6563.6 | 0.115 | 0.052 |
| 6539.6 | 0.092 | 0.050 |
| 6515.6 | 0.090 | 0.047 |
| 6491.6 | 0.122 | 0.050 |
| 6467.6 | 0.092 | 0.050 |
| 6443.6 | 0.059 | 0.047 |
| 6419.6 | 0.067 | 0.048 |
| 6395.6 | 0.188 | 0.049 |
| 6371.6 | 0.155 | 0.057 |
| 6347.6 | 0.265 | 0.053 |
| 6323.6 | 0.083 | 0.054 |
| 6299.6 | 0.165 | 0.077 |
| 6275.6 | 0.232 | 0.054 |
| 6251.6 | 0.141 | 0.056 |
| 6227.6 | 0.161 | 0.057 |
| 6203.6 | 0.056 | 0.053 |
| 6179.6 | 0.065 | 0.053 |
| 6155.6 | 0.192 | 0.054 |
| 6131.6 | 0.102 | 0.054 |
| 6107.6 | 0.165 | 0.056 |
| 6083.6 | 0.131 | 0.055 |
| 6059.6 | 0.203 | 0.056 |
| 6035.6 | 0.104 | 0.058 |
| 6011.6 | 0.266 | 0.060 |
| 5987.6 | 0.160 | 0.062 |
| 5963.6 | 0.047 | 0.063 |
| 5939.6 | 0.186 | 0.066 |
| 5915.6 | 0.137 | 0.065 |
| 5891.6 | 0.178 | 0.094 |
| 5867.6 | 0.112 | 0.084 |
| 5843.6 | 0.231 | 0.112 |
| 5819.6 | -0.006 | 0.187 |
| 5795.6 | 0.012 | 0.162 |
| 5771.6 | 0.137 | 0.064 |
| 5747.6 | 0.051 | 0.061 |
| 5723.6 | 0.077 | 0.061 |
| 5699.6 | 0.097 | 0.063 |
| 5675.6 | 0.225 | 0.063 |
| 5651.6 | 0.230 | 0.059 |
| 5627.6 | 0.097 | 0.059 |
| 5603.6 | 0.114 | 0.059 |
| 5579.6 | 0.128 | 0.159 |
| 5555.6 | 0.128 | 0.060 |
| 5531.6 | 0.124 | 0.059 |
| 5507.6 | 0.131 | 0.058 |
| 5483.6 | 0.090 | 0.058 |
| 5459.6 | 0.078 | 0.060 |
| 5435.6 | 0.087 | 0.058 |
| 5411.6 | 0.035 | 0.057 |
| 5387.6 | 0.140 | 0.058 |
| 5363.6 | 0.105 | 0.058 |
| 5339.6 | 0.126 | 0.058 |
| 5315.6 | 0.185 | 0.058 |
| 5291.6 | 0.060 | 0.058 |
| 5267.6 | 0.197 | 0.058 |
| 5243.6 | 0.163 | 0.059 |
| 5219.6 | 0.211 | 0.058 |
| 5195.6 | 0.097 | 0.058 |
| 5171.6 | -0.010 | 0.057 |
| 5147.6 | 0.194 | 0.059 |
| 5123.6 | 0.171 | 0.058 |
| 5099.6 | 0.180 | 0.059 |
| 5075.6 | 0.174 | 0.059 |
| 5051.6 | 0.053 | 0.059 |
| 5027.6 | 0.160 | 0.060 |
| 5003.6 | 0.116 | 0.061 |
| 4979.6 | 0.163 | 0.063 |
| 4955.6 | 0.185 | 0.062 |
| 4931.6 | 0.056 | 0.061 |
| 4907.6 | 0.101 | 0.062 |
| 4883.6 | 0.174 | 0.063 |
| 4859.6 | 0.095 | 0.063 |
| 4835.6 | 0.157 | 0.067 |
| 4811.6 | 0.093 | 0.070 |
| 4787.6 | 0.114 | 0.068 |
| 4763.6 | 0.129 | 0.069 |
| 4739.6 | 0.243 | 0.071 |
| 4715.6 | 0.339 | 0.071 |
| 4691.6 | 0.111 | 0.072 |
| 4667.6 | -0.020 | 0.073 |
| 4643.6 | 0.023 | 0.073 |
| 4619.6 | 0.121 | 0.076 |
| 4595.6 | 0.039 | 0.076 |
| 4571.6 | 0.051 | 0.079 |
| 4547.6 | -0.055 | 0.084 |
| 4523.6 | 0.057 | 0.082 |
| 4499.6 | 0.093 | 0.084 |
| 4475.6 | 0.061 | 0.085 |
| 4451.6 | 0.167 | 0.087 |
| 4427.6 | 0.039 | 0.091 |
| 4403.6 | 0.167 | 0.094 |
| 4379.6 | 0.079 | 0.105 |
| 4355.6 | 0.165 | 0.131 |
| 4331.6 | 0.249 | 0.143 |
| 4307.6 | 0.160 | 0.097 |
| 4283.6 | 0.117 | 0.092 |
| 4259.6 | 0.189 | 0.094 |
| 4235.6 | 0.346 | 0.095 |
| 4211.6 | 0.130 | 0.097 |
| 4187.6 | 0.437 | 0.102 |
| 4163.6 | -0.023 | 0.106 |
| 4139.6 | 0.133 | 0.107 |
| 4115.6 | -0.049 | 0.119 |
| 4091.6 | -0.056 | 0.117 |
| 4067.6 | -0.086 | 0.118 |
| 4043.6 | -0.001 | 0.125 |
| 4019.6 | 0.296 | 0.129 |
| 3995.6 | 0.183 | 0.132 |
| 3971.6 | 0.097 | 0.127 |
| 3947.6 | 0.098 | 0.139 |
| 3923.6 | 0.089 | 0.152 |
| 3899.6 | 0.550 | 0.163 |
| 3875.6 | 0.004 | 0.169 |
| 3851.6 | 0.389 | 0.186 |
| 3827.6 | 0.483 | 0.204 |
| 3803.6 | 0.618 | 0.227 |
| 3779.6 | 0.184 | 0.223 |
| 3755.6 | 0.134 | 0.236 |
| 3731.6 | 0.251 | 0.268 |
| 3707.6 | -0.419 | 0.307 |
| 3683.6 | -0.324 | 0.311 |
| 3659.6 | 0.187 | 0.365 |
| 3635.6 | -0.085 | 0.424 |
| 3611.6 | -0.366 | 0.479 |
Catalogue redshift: 0.27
